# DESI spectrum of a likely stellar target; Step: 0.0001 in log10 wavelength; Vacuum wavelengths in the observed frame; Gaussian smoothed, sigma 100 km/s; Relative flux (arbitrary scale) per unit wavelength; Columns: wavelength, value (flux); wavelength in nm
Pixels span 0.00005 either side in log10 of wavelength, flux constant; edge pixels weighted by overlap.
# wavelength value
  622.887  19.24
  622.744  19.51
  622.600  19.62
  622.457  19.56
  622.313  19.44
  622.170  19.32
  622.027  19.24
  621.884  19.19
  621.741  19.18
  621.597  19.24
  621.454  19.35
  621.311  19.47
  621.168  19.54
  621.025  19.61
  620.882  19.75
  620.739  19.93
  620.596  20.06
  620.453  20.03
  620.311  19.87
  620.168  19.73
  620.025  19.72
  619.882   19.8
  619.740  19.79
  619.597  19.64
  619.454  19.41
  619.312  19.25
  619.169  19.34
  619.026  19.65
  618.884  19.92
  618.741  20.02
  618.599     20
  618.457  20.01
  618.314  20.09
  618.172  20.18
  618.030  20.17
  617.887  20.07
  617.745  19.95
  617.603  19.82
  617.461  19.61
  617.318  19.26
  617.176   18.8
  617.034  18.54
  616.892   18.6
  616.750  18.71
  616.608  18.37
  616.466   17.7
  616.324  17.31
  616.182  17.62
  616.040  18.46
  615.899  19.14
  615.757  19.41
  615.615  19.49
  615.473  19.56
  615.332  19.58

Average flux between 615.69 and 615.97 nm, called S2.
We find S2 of 19.3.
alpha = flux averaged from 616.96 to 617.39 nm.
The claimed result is 18.8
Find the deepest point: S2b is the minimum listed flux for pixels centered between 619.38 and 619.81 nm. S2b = 19.41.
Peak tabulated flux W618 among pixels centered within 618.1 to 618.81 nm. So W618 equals 20.18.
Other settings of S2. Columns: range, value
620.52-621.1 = 19.8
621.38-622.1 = 19.2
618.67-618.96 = 20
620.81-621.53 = 19.5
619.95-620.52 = 19.8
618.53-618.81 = 20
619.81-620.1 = 19.8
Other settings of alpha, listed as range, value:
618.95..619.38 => 19.4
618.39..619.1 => 19.9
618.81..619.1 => 19.8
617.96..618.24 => 20.2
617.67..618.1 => 20.1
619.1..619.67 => 19.4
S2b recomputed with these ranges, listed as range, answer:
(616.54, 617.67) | 18.37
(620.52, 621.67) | 19.24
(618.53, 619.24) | 19.34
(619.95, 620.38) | 19.72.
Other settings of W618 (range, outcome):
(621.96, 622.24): 19.32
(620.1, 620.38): 19.87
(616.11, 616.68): 18.37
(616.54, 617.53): 19.61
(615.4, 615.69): 19.56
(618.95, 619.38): 19.65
